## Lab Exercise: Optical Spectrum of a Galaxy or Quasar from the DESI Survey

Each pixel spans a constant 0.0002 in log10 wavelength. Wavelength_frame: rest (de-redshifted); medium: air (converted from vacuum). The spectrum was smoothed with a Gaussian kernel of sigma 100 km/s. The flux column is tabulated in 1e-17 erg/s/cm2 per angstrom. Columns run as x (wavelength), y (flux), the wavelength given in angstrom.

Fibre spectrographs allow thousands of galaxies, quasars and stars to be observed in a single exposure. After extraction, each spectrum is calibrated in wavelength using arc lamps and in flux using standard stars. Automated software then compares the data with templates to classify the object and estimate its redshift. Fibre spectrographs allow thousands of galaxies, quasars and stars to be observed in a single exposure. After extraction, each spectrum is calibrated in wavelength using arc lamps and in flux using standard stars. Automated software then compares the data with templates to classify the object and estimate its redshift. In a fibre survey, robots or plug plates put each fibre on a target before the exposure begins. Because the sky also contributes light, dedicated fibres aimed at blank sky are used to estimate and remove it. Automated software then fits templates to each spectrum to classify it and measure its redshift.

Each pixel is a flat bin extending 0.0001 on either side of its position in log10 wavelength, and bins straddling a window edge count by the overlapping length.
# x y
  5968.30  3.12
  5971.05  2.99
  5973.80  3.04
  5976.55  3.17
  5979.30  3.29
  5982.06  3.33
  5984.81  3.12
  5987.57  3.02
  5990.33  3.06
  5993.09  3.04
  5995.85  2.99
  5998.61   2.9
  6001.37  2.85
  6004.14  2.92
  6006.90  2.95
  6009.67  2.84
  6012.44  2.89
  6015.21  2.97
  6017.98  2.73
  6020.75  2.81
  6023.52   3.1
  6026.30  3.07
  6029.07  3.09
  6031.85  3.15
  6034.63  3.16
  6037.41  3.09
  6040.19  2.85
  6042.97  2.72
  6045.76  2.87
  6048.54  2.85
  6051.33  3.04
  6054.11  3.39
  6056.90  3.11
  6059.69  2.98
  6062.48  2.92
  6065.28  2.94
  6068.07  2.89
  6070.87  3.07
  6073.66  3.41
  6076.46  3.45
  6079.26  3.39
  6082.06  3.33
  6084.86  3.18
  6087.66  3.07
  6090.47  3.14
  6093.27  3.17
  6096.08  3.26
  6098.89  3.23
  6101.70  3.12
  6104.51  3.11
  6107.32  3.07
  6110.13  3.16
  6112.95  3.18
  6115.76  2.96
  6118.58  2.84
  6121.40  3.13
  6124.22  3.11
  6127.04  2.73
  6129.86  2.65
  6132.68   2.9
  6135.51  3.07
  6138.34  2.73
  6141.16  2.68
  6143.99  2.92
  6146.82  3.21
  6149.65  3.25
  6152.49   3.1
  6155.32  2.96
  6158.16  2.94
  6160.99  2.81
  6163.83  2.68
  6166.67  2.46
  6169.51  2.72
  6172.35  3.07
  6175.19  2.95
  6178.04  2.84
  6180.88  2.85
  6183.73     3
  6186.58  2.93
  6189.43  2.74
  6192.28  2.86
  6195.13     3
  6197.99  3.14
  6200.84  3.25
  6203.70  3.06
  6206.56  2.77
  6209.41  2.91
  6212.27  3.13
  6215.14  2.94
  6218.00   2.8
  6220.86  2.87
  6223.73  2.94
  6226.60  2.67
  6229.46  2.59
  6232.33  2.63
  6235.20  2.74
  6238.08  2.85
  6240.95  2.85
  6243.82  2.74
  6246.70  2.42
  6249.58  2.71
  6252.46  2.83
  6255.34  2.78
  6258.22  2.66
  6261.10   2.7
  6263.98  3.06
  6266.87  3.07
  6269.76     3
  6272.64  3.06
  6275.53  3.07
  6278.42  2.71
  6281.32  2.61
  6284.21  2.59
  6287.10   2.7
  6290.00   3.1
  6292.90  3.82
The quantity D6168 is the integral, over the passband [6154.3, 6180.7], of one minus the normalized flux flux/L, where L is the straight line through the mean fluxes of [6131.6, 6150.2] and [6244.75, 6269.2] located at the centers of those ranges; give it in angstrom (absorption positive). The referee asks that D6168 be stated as 0.82 angstrom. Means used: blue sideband 2.95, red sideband 2.79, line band 2.83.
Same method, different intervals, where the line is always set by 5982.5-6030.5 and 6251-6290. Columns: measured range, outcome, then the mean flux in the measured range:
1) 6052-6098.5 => -3.67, 3.17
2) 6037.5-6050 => 0.42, 2.85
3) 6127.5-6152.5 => -0.20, 2.93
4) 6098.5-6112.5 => -1.02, 3.13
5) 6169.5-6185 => -0.18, 2.92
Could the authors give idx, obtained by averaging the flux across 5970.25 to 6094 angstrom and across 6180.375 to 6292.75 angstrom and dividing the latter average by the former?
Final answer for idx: 0.94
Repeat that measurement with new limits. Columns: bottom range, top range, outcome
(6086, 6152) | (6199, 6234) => 0.95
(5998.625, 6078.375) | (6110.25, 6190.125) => 0.97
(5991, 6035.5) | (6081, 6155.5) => 1.03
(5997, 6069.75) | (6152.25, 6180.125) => 0.96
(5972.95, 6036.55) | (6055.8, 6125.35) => 1.04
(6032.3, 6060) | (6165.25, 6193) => 0.94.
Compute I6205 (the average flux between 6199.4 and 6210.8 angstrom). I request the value 3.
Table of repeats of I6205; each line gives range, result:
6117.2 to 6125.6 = 3.03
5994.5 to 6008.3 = 2.92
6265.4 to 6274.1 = 3.04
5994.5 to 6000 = 2.95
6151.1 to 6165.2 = 2.9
